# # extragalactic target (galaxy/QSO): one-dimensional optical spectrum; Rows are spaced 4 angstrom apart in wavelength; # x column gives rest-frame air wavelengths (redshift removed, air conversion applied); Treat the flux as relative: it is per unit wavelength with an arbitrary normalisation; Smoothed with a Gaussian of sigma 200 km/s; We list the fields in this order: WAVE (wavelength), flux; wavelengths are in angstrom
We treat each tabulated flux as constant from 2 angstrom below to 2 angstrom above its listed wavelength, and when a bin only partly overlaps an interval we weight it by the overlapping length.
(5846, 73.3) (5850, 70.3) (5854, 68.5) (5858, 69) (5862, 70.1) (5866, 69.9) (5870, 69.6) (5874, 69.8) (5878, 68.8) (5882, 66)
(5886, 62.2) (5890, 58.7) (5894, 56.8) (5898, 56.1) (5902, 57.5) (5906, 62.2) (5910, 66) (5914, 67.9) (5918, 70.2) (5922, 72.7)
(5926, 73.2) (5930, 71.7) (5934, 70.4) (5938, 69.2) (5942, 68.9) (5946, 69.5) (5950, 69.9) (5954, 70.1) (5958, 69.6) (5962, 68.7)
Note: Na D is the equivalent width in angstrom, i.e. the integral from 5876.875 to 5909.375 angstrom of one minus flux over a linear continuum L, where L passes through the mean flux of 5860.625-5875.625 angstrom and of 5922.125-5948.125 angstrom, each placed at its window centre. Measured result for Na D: 4.2 angstrom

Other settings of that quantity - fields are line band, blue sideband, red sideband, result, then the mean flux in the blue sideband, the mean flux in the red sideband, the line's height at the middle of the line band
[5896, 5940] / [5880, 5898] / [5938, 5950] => -1.2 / 60.4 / 69.3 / 65.1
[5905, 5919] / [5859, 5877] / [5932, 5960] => 0.6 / 69.7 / 69.7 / 69.7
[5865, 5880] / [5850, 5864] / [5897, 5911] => -0.7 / 69.4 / 60.4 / 66.4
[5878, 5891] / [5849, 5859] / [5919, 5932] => 1.3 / 69.2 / 72.4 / 70.5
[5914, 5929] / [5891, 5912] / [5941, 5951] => -1.7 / 59.7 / 69.4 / 64.1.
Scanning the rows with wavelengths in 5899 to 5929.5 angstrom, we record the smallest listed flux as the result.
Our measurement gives 57.5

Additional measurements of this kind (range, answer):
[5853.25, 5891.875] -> 58.7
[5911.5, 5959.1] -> 67.9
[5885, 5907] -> 56.1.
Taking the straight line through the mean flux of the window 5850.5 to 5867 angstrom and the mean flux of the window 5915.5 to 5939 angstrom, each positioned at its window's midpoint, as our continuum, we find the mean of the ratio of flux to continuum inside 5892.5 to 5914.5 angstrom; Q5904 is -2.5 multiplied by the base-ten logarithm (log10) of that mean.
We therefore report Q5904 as 0.16 mag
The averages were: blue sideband 69.4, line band 60.7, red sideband 71.2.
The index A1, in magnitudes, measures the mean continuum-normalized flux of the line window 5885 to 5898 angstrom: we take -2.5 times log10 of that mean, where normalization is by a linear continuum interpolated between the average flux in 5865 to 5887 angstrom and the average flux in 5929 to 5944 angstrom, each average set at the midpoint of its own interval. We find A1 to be 0.17 mag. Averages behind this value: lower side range 67.9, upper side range 69.9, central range 58.5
